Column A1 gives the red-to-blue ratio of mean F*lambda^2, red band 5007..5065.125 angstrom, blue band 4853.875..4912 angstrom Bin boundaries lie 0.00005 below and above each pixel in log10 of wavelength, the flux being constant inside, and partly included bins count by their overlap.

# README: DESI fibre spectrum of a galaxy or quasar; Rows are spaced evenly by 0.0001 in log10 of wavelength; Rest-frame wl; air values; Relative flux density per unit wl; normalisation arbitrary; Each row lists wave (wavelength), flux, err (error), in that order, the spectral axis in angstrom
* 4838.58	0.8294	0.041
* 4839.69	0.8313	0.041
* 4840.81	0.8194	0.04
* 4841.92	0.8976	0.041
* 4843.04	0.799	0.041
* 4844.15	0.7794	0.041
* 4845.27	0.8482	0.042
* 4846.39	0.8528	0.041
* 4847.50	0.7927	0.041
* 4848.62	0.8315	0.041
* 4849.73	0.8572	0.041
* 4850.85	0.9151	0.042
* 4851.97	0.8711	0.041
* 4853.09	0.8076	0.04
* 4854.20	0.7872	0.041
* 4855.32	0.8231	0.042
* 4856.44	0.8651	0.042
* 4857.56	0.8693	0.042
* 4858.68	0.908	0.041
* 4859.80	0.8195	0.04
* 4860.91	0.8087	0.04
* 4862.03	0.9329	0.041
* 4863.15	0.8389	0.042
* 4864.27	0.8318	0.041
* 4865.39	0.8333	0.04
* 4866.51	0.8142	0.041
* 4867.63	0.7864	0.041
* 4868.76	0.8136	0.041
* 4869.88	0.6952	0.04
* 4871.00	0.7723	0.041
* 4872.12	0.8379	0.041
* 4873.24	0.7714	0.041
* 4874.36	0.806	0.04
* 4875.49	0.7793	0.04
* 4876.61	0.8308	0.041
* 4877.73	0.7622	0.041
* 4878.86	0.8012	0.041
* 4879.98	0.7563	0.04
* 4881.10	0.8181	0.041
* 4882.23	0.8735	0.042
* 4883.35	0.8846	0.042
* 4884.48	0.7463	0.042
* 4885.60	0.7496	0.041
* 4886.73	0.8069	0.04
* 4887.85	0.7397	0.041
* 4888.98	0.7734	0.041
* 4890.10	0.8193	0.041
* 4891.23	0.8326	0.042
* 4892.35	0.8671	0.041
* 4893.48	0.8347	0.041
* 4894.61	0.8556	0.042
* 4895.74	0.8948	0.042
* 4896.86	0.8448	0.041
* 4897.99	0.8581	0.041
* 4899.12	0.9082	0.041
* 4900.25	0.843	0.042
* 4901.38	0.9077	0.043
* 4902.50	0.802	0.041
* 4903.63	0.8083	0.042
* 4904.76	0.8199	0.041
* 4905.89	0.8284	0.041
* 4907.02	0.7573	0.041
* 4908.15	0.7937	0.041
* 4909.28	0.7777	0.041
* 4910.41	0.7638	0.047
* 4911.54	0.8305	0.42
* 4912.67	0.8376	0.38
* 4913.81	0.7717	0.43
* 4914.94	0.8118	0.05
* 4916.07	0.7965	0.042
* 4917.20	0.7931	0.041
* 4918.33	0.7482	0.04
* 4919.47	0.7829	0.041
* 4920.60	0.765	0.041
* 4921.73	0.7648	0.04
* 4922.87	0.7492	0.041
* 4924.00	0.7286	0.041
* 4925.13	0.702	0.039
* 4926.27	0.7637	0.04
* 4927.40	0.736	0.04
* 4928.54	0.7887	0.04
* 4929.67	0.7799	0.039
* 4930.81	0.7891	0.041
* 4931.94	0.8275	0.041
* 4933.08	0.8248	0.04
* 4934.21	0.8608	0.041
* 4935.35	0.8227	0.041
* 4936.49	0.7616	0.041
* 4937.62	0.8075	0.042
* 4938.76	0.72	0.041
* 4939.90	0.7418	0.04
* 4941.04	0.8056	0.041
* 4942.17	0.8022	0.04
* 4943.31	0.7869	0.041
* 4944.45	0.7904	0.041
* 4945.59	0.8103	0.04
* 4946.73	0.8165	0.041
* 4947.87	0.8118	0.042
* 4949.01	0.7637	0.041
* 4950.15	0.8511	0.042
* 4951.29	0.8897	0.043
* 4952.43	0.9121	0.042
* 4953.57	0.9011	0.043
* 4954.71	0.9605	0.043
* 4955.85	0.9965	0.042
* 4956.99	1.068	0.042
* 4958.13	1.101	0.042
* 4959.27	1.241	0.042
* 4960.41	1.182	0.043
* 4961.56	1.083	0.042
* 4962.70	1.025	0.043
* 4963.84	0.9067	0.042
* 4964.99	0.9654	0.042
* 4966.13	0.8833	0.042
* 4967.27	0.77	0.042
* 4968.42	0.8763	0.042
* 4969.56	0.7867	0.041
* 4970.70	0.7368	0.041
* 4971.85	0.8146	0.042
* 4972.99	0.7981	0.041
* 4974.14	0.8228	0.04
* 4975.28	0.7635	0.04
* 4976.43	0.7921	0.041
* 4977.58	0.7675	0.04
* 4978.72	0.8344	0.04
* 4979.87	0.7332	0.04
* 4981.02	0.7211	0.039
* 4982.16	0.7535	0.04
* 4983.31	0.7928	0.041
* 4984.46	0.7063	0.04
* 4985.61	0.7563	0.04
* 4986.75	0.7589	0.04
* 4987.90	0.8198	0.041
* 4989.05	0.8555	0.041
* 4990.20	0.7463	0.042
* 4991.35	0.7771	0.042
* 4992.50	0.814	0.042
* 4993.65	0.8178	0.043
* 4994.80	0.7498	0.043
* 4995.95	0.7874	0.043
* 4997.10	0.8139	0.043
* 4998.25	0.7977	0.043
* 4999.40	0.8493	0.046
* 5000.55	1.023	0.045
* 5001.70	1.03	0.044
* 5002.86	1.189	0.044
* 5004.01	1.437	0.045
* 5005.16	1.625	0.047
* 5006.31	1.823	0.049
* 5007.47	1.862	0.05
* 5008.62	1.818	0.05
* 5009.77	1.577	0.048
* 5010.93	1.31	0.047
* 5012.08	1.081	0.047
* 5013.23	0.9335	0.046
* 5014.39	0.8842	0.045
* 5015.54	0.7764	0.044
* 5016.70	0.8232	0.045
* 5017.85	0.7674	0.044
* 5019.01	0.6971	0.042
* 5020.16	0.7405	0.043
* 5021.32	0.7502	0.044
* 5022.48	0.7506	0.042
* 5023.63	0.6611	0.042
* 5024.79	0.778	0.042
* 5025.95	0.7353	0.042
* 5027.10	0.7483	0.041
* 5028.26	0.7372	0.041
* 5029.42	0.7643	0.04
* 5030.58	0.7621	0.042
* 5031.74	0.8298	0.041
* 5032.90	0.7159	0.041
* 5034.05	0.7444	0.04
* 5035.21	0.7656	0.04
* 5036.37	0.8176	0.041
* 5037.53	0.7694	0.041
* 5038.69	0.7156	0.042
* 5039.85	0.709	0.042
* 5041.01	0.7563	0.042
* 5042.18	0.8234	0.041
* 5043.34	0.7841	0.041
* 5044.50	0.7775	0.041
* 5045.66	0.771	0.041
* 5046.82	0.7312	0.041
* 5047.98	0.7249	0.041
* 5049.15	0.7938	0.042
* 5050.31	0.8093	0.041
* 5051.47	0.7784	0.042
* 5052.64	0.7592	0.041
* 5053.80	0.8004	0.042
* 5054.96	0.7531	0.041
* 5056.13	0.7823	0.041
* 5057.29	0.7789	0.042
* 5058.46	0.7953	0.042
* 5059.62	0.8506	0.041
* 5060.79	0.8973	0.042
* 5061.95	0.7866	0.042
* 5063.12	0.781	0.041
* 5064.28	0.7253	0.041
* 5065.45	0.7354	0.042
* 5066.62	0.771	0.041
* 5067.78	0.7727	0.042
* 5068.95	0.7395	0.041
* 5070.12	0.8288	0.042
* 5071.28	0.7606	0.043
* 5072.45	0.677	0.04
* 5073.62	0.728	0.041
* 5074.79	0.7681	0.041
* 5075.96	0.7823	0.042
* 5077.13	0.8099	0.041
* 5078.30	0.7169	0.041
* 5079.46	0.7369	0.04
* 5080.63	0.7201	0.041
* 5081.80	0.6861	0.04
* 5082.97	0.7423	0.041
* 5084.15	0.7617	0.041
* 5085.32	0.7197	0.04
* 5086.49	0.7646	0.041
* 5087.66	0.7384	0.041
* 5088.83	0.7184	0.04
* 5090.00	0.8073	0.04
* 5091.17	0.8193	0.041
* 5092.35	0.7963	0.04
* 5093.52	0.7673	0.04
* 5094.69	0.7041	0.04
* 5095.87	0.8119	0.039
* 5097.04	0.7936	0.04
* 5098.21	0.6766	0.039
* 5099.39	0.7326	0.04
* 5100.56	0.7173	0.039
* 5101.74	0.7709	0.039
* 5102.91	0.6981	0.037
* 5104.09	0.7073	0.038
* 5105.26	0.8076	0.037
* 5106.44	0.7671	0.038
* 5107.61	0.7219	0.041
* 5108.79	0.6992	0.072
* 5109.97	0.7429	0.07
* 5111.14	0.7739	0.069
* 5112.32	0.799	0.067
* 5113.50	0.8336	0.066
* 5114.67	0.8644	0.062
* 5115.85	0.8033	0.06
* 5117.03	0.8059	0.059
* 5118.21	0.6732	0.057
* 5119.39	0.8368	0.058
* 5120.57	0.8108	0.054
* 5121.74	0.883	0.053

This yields 1.1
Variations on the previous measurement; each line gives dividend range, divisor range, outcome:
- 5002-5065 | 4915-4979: 1.10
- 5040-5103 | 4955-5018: 0.81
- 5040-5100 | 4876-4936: 1.02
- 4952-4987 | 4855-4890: 1.13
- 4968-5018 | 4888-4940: 1.23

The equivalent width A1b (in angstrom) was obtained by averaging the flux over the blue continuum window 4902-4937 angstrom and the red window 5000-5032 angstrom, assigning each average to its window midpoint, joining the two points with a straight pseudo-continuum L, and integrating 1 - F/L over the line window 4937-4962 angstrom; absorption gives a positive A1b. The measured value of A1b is -1.01 angstrom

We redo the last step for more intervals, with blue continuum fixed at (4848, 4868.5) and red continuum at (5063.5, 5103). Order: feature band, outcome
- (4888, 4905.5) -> -0.3 angstrom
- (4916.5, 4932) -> 1.0 angstrom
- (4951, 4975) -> -4.1 angstrom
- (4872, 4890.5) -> 0.8 angstrom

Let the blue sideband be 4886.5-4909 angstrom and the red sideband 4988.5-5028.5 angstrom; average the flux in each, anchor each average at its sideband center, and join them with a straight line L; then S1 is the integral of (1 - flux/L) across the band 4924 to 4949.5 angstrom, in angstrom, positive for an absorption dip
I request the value 2.9 angstrom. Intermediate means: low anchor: 0.83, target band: 0.786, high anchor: 0.99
